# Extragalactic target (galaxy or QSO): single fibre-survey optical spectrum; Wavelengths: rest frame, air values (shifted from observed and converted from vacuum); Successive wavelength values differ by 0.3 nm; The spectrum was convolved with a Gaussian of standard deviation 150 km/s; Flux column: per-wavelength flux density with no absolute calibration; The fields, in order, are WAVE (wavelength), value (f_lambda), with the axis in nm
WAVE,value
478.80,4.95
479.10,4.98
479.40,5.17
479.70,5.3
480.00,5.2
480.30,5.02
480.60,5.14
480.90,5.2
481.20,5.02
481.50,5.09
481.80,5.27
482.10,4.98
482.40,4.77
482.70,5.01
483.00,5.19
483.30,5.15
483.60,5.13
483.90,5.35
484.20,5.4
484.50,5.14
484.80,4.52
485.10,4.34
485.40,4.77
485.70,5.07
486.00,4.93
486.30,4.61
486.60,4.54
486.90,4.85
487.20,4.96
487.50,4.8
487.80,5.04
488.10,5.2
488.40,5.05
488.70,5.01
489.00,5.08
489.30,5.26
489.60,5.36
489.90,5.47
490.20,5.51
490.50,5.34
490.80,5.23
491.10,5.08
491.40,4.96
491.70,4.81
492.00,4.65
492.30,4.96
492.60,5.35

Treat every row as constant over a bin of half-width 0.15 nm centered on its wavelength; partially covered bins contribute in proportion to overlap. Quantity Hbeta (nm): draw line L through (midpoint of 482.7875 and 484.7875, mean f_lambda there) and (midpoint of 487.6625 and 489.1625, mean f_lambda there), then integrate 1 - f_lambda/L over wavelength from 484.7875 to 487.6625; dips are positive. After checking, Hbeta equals 0.21 nm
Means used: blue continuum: 5.17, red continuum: 5.08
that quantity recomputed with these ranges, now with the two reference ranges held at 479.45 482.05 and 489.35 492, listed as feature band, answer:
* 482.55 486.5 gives 0.15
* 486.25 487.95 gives 0.12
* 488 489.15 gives 0.02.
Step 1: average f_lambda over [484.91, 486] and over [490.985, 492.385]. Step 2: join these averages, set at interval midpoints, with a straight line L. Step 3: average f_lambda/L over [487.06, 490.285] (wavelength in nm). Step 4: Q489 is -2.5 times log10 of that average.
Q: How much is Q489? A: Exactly -0.07 mag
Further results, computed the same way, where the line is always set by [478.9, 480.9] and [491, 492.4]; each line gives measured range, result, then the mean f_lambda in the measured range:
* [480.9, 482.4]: 0.01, 5.07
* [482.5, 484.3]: -0.03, 5.19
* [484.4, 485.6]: 0.08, 4.69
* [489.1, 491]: -0.09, 5.35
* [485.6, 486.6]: 0.04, 4.81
